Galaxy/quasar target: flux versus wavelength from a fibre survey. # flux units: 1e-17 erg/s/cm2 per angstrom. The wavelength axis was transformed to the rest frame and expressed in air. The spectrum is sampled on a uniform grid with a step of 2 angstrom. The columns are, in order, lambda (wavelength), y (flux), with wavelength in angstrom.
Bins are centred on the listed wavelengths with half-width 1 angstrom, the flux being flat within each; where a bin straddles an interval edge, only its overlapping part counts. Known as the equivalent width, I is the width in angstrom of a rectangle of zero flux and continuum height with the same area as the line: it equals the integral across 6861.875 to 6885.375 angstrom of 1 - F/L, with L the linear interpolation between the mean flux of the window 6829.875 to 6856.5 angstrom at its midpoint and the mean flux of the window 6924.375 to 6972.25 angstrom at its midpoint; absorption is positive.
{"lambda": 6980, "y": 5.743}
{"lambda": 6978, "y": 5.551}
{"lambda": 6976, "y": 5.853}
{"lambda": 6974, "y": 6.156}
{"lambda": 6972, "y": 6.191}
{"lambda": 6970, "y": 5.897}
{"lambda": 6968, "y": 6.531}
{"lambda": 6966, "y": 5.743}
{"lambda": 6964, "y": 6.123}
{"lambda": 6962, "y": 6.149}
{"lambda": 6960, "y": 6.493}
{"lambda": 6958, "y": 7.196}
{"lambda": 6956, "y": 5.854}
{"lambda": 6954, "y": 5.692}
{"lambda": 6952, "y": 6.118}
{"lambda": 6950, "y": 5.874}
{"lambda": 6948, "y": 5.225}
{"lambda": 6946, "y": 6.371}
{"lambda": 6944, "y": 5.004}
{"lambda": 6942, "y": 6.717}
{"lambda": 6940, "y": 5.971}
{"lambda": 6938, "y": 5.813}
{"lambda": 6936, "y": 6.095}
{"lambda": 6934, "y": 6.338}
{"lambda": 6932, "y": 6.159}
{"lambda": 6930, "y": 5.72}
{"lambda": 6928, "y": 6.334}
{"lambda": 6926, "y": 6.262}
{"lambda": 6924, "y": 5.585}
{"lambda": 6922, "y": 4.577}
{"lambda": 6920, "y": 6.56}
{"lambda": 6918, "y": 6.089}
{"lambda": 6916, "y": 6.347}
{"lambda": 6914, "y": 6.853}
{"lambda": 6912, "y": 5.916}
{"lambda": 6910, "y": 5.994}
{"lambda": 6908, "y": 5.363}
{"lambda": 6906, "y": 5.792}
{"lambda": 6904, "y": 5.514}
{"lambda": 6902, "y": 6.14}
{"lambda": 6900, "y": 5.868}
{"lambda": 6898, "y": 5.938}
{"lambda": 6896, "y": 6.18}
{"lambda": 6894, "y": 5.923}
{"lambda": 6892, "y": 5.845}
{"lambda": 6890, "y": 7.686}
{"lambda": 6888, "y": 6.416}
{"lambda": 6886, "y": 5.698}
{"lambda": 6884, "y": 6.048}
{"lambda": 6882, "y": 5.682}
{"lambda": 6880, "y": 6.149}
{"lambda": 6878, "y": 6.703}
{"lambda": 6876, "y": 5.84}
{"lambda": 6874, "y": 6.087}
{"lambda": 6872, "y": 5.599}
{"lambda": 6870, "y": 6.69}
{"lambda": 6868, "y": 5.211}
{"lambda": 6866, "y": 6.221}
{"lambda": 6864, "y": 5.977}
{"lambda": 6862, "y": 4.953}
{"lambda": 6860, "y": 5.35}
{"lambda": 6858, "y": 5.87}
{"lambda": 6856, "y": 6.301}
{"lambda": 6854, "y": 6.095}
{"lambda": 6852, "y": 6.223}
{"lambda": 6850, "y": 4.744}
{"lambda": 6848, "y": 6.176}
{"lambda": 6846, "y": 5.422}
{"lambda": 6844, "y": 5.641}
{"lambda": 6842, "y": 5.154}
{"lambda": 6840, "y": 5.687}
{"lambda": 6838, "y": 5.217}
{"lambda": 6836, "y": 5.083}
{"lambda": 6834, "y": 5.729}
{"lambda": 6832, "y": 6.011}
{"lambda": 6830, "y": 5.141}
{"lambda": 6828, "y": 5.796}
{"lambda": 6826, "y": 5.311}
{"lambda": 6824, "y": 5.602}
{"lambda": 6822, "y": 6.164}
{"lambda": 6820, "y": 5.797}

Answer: -0.9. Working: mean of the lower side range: 5.62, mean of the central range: 5.96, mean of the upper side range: 6.07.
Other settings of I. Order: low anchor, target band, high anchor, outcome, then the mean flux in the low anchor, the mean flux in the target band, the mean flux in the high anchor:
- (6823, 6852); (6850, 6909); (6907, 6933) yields -2.16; 5.51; 5.96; 5.98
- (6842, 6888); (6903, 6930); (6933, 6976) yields 0.20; 5.85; 5.93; 6.07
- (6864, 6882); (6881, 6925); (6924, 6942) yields 0.47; 6.04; 6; 6.09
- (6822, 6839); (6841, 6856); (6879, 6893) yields 0.19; 5.53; 5.68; 6.22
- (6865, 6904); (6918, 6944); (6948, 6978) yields 0.47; 6.09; 5.98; 6.08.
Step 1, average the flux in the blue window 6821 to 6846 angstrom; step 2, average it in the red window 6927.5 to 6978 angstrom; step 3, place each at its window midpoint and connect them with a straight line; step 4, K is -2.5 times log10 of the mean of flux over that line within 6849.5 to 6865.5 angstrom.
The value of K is -0.02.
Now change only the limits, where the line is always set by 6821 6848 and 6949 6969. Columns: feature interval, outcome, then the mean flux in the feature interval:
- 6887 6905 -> -0.06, 6.17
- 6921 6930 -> 0.06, 5.69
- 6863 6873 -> -0.04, 5.94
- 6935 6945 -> 0.03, 5.92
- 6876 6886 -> -0.05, 6.07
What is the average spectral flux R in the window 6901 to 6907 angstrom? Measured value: 5.82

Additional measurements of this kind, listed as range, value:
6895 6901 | 6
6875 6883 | 6.09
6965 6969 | 6.14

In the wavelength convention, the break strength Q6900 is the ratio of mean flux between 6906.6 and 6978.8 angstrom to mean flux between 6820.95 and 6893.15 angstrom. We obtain 1.03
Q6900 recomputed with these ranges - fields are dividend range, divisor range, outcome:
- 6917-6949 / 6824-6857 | 1.06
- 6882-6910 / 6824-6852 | 1.09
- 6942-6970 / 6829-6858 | 1.08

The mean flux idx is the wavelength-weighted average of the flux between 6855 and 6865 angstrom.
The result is 5.69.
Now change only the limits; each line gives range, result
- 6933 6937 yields 6.22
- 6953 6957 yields 5.77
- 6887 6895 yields 6.47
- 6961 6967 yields 6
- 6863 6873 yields 5.94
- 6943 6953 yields 5.72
